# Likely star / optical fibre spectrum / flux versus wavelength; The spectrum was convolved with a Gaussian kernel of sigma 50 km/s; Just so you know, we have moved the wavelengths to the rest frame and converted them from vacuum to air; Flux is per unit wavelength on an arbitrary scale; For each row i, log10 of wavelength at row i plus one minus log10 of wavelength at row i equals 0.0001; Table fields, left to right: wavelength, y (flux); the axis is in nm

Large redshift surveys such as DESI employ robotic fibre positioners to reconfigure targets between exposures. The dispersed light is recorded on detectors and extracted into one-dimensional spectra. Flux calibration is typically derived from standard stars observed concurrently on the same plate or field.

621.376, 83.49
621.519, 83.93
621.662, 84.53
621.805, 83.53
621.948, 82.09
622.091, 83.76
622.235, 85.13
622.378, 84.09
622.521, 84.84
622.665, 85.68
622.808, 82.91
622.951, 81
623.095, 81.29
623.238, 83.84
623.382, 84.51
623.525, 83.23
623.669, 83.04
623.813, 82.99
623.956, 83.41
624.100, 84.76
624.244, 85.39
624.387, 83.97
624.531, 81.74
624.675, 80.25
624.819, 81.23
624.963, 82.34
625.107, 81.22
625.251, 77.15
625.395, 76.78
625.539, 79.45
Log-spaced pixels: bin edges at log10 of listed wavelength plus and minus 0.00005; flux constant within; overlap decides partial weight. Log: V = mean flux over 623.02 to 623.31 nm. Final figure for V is 82.5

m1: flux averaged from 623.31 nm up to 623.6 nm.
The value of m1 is 83.8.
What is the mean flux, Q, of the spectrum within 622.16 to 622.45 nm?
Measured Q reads 84.6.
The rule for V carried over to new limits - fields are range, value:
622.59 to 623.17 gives 82.8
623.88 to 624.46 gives 84.5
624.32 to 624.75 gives 81.9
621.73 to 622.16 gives 83.2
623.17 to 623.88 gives 83.4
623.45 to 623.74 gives 83.2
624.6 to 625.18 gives 81.2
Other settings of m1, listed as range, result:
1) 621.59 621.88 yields 84.1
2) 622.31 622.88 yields 84.5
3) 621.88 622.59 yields 84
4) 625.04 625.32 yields 79.2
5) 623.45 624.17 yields 83.5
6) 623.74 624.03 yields 83.2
